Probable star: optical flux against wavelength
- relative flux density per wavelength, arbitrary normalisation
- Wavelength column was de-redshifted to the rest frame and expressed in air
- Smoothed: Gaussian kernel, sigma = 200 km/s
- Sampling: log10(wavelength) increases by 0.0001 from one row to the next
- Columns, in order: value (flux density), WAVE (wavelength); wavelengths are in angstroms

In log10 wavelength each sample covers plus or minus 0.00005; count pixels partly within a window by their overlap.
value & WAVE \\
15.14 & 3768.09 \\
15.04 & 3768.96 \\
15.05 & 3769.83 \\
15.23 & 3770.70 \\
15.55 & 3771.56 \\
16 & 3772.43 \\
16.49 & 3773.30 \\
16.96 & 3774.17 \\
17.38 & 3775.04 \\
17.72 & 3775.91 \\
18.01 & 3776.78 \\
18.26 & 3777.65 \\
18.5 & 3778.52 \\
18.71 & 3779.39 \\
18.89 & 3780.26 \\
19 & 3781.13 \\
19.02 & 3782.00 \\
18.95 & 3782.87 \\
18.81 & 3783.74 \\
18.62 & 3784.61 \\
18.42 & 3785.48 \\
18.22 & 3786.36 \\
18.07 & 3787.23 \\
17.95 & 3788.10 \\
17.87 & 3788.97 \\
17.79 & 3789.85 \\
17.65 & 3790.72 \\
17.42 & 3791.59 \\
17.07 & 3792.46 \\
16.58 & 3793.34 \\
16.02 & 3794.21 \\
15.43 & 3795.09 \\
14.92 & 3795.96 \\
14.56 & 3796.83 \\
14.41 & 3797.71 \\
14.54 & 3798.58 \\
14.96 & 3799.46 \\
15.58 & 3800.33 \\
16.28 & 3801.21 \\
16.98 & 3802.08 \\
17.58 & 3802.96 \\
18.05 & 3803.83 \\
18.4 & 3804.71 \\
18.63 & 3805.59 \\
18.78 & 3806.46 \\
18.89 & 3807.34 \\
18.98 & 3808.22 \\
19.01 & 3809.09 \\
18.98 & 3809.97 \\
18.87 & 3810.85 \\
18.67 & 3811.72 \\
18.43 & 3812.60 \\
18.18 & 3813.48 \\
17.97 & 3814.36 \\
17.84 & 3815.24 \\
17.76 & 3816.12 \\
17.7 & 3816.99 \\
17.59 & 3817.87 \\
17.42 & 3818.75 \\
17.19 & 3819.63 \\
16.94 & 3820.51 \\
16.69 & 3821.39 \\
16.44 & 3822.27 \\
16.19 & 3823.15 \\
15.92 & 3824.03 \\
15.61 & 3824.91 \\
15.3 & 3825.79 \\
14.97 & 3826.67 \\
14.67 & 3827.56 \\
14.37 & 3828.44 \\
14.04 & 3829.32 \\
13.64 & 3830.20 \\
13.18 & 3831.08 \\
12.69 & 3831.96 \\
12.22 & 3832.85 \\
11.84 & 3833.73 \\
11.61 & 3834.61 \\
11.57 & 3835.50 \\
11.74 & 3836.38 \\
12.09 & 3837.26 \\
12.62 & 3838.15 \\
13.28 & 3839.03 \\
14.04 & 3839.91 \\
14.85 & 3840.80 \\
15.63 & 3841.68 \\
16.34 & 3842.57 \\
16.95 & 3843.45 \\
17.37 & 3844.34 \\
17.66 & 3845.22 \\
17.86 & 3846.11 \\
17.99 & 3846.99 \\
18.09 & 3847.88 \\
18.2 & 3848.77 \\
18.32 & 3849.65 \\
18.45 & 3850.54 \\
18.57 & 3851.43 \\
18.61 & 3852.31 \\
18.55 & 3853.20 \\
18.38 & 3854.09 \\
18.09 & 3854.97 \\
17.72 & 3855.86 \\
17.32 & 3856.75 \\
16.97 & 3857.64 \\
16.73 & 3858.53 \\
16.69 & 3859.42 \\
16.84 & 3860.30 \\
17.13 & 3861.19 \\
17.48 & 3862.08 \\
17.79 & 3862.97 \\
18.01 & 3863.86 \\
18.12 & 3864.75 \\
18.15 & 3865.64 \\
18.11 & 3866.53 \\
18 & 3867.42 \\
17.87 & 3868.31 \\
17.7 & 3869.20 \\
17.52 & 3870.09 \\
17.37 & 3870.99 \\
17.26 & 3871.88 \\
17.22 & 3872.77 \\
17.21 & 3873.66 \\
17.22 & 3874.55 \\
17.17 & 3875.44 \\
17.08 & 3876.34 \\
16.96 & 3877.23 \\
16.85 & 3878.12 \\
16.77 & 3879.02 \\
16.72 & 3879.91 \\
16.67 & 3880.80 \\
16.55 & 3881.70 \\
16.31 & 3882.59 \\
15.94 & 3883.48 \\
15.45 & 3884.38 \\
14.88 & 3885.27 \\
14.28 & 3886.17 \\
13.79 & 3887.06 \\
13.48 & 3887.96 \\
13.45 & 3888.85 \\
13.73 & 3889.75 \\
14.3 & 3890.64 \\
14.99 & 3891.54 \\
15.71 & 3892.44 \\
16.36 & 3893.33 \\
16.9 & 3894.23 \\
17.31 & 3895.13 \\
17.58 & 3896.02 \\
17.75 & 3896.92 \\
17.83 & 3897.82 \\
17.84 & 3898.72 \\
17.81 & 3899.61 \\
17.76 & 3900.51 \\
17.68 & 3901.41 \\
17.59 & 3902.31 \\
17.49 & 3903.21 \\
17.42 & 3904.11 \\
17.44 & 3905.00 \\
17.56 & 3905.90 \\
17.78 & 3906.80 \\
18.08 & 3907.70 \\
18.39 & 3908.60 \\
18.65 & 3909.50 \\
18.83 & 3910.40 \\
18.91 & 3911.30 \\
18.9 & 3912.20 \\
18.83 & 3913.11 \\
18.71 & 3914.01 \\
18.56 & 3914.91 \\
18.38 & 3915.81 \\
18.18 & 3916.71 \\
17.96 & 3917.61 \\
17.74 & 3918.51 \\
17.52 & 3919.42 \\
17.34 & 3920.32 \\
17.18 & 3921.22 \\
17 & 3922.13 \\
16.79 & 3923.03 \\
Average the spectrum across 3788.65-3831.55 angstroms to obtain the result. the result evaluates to 16.7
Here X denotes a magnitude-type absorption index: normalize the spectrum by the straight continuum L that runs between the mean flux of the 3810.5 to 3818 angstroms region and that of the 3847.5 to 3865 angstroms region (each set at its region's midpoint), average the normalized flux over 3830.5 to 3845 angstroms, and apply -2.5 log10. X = 0.294 mag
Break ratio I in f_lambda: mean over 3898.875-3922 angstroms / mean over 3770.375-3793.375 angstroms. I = 1.01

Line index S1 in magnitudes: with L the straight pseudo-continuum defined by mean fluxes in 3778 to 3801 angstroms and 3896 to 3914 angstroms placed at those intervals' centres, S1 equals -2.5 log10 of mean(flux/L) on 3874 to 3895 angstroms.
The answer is 0.14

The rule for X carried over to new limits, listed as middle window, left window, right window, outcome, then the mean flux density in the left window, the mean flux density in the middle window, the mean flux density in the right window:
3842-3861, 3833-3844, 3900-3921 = -0.23 mag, 13.5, 17.7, 18.1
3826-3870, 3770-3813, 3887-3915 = 0.08 mag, 17.5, 16.1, 17.1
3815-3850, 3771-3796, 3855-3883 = 0.14 mag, 17.6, 15.4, 17.3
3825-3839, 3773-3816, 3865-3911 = 0.30 mag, 17.6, 13.2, 16.9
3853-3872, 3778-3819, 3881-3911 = -0.04 mag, 17.6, 17.6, 16.6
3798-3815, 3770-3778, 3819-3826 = -0.08 mag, 16.8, 17.7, 16.3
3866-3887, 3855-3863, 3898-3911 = 0.04 mag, 17.2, 16.8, 17.9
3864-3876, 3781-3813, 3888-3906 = -0.05 mag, 17.5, 17.6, 16.6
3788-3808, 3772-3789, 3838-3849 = 0.05 mag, 18.1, 16.8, 16.3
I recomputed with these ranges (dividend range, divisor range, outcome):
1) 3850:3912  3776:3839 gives 1.03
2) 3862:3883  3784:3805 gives 1.03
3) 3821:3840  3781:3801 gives 0.81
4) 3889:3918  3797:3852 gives 1.08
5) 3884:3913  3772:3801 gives 0.97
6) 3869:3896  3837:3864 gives 0.95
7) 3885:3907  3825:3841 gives 1.23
